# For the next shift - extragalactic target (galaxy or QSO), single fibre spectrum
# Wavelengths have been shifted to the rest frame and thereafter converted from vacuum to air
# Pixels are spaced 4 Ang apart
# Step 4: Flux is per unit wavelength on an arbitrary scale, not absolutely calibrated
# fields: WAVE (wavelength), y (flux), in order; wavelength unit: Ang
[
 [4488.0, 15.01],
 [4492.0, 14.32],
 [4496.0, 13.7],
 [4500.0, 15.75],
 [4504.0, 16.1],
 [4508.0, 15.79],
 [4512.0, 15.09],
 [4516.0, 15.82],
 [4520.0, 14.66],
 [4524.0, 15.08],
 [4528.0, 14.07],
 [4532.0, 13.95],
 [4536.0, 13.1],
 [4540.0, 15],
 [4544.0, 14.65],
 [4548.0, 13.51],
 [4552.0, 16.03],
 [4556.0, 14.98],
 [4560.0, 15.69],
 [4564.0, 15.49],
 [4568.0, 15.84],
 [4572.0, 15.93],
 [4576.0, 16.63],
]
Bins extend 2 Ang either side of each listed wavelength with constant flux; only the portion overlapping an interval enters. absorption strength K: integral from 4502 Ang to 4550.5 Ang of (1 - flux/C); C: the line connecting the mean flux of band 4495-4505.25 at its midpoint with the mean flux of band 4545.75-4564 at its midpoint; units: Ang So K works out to 1.4 Ang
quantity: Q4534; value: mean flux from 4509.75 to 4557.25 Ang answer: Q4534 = 14.7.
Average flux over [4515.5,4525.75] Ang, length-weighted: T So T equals 15.1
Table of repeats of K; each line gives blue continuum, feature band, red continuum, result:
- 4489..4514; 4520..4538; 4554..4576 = 1.46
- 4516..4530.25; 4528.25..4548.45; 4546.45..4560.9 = 1.11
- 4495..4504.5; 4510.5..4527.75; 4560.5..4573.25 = 0.33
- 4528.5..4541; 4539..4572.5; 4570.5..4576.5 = -0.08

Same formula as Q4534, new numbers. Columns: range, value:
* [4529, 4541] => 13.9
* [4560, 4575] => 15.8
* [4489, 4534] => 14.9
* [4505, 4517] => 15.6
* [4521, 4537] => 14.1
